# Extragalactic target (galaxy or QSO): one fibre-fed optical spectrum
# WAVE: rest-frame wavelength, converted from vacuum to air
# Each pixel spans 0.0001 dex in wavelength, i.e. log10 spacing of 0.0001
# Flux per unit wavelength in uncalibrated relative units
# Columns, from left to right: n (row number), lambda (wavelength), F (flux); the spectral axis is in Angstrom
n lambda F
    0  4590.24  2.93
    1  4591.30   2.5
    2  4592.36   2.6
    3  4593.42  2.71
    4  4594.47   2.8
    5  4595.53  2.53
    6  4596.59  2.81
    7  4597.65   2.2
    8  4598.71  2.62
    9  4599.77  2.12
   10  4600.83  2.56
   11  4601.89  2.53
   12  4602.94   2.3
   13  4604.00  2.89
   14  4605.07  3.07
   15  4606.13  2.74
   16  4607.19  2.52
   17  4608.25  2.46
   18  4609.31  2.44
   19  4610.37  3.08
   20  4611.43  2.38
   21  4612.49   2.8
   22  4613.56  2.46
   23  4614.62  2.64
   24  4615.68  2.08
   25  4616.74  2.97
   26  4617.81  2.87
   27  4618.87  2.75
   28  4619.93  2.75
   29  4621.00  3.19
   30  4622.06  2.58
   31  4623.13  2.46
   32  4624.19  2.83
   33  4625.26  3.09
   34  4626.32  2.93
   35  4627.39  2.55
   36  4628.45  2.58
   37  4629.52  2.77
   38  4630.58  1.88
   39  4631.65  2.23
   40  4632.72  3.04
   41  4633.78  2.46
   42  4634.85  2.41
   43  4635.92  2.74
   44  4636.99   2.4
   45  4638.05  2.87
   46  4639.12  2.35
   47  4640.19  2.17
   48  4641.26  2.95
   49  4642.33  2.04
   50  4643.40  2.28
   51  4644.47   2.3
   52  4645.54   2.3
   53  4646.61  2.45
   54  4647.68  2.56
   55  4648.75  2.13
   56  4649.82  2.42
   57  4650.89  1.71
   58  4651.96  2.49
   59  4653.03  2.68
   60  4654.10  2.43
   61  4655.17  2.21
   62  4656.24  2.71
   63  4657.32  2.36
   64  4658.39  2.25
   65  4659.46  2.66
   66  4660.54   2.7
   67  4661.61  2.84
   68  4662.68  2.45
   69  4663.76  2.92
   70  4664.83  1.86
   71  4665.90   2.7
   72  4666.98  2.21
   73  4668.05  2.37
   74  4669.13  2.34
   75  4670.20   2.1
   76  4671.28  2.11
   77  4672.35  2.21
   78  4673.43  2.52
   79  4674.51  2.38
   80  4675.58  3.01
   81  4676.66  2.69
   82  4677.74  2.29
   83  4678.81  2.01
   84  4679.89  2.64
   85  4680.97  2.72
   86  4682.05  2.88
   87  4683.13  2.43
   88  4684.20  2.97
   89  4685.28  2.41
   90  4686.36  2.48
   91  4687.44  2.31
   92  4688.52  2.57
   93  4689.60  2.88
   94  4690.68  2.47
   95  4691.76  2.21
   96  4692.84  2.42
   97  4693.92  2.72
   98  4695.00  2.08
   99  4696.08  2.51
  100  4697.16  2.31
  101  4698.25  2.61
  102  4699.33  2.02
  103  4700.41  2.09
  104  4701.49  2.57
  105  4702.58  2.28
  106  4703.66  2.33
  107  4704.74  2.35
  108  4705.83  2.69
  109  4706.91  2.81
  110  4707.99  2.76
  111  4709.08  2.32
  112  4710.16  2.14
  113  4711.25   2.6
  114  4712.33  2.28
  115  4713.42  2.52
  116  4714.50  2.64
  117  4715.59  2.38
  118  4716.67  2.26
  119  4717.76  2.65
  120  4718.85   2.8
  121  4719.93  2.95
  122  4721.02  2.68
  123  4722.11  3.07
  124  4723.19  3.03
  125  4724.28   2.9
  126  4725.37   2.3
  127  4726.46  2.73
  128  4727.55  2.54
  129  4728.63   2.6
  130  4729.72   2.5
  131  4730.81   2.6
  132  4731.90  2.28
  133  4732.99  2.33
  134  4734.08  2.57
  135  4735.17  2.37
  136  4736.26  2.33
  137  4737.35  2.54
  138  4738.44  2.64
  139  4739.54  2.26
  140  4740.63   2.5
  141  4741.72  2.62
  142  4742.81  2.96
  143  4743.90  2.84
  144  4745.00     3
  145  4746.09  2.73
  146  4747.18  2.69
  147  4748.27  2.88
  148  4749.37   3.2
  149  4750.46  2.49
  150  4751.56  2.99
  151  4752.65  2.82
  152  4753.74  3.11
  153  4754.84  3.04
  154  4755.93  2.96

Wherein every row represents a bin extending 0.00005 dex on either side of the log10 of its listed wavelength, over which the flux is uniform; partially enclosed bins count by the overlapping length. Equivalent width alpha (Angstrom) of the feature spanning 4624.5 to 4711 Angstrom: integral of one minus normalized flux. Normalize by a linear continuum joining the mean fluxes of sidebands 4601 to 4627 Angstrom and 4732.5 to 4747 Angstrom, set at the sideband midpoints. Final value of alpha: 6.2 Angstrom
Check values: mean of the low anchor 2.7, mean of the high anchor 2.59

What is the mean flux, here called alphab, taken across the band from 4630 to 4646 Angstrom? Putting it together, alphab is 2.43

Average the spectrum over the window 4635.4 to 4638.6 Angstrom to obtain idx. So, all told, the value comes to 2.67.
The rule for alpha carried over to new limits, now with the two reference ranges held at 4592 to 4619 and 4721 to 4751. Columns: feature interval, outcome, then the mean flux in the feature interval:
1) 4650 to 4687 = 2.4 Angstrom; 2.46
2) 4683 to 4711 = 2.0 Angstrom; 2.45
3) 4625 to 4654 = 1.7 Angstrom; 2.47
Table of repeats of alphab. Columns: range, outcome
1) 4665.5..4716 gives 2.45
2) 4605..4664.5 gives 2.55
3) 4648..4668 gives 2.43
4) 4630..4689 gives 2.45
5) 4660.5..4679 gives 2.43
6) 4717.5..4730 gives 2.74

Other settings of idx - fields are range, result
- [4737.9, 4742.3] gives 2.51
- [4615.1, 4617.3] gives 2.53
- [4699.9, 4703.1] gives 2.31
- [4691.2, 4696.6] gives 2.39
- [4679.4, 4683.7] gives 2.67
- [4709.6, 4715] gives 2.44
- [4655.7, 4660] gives 2.49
